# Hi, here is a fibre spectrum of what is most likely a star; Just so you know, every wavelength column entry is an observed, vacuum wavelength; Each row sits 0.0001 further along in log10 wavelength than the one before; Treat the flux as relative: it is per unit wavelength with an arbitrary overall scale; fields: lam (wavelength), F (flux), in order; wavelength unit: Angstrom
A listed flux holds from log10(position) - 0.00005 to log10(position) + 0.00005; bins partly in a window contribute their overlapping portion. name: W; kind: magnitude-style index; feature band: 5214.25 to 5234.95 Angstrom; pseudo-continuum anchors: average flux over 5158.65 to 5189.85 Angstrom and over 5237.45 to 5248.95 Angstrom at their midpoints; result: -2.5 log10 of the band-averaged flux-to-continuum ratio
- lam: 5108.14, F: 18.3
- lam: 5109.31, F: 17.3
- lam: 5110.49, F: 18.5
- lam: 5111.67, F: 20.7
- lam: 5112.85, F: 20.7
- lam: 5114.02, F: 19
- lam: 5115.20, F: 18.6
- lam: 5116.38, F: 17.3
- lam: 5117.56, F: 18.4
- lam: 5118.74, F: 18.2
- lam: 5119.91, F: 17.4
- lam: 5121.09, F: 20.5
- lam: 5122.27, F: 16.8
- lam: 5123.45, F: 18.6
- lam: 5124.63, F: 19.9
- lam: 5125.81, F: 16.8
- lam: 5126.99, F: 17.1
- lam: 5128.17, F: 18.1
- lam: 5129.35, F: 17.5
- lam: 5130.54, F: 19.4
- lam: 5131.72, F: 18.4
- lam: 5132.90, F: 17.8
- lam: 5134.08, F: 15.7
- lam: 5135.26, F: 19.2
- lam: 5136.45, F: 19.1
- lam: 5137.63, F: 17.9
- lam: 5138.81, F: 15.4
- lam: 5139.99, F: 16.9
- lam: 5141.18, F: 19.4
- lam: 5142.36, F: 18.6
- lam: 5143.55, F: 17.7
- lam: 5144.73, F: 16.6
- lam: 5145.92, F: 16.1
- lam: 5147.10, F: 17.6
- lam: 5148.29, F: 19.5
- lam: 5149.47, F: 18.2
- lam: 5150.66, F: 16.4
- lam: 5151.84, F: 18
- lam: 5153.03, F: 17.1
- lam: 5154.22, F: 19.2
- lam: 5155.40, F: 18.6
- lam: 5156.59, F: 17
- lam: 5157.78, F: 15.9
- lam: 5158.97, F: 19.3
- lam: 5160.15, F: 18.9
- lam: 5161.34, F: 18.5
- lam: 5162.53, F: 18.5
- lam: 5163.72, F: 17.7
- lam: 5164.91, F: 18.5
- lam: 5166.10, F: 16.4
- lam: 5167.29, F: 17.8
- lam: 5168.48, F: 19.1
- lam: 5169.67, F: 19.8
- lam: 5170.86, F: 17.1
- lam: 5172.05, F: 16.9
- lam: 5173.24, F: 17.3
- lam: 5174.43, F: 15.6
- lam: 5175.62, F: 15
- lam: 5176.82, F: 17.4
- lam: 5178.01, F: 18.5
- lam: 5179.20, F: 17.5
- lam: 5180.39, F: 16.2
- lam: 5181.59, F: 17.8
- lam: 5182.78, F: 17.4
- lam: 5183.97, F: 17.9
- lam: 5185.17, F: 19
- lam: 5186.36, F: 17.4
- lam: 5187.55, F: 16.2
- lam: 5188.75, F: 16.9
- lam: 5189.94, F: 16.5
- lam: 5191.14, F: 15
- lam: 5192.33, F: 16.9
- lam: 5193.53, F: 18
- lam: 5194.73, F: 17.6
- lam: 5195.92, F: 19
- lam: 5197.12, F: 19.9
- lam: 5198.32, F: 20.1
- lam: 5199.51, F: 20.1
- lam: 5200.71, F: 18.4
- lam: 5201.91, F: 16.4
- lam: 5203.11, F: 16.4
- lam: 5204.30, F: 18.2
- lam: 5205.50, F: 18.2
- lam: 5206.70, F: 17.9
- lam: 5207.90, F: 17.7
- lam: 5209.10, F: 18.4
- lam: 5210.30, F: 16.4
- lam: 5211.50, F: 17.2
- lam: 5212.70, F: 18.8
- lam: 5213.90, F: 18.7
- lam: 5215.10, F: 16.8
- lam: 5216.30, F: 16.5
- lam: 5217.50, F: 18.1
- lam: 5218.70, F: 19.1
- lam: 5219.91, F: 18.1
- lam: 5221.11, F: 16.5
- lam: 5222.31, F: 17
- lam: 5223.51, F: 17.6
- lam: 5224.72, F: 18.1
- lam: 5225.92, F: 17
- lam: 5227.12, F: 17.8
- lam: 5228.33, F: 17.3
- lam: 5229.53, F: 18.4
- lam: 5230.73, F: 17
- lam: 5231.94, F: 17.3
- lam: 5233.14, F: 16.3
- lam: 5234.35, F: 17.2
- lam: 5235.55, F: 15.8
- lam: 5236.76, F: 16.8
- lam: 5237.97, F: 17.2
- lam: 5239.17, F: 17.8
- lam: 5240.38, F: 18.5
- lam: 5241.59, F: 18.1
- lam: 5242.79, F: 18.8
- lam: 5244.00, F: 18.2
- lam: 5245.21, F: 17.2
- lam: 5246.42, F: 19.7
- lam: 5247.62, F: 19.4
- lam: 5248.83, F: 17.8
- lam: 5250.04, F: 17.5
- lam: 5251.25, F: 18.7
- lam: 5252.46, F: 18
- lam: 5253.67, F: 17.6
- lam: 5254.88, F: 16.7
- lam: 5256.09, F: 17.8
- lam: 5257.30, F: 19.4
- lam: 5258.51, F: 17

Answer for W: 0.04 mag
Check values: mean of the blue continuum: 17.6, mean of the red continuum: 18.3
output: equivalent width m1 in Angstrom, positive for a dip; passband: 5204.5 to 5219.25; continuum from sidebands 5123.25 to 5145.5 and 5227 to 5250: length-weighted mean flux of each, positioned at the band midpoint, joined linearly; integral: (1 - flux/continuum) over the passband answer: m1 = -0.1 Angstrom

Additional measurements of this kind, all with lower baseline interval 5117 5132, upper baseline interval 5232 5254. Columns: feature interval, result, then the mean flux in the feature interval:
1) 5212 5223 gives 0.1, 17.7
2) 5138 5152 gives 0.5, 17.5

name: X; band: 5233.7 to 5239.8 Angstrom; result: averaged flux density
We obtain 16.9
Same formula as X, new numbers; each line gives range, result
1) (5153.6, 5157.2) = 18.2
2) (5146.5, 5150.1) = 18.4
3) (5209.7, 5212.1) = 16.8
